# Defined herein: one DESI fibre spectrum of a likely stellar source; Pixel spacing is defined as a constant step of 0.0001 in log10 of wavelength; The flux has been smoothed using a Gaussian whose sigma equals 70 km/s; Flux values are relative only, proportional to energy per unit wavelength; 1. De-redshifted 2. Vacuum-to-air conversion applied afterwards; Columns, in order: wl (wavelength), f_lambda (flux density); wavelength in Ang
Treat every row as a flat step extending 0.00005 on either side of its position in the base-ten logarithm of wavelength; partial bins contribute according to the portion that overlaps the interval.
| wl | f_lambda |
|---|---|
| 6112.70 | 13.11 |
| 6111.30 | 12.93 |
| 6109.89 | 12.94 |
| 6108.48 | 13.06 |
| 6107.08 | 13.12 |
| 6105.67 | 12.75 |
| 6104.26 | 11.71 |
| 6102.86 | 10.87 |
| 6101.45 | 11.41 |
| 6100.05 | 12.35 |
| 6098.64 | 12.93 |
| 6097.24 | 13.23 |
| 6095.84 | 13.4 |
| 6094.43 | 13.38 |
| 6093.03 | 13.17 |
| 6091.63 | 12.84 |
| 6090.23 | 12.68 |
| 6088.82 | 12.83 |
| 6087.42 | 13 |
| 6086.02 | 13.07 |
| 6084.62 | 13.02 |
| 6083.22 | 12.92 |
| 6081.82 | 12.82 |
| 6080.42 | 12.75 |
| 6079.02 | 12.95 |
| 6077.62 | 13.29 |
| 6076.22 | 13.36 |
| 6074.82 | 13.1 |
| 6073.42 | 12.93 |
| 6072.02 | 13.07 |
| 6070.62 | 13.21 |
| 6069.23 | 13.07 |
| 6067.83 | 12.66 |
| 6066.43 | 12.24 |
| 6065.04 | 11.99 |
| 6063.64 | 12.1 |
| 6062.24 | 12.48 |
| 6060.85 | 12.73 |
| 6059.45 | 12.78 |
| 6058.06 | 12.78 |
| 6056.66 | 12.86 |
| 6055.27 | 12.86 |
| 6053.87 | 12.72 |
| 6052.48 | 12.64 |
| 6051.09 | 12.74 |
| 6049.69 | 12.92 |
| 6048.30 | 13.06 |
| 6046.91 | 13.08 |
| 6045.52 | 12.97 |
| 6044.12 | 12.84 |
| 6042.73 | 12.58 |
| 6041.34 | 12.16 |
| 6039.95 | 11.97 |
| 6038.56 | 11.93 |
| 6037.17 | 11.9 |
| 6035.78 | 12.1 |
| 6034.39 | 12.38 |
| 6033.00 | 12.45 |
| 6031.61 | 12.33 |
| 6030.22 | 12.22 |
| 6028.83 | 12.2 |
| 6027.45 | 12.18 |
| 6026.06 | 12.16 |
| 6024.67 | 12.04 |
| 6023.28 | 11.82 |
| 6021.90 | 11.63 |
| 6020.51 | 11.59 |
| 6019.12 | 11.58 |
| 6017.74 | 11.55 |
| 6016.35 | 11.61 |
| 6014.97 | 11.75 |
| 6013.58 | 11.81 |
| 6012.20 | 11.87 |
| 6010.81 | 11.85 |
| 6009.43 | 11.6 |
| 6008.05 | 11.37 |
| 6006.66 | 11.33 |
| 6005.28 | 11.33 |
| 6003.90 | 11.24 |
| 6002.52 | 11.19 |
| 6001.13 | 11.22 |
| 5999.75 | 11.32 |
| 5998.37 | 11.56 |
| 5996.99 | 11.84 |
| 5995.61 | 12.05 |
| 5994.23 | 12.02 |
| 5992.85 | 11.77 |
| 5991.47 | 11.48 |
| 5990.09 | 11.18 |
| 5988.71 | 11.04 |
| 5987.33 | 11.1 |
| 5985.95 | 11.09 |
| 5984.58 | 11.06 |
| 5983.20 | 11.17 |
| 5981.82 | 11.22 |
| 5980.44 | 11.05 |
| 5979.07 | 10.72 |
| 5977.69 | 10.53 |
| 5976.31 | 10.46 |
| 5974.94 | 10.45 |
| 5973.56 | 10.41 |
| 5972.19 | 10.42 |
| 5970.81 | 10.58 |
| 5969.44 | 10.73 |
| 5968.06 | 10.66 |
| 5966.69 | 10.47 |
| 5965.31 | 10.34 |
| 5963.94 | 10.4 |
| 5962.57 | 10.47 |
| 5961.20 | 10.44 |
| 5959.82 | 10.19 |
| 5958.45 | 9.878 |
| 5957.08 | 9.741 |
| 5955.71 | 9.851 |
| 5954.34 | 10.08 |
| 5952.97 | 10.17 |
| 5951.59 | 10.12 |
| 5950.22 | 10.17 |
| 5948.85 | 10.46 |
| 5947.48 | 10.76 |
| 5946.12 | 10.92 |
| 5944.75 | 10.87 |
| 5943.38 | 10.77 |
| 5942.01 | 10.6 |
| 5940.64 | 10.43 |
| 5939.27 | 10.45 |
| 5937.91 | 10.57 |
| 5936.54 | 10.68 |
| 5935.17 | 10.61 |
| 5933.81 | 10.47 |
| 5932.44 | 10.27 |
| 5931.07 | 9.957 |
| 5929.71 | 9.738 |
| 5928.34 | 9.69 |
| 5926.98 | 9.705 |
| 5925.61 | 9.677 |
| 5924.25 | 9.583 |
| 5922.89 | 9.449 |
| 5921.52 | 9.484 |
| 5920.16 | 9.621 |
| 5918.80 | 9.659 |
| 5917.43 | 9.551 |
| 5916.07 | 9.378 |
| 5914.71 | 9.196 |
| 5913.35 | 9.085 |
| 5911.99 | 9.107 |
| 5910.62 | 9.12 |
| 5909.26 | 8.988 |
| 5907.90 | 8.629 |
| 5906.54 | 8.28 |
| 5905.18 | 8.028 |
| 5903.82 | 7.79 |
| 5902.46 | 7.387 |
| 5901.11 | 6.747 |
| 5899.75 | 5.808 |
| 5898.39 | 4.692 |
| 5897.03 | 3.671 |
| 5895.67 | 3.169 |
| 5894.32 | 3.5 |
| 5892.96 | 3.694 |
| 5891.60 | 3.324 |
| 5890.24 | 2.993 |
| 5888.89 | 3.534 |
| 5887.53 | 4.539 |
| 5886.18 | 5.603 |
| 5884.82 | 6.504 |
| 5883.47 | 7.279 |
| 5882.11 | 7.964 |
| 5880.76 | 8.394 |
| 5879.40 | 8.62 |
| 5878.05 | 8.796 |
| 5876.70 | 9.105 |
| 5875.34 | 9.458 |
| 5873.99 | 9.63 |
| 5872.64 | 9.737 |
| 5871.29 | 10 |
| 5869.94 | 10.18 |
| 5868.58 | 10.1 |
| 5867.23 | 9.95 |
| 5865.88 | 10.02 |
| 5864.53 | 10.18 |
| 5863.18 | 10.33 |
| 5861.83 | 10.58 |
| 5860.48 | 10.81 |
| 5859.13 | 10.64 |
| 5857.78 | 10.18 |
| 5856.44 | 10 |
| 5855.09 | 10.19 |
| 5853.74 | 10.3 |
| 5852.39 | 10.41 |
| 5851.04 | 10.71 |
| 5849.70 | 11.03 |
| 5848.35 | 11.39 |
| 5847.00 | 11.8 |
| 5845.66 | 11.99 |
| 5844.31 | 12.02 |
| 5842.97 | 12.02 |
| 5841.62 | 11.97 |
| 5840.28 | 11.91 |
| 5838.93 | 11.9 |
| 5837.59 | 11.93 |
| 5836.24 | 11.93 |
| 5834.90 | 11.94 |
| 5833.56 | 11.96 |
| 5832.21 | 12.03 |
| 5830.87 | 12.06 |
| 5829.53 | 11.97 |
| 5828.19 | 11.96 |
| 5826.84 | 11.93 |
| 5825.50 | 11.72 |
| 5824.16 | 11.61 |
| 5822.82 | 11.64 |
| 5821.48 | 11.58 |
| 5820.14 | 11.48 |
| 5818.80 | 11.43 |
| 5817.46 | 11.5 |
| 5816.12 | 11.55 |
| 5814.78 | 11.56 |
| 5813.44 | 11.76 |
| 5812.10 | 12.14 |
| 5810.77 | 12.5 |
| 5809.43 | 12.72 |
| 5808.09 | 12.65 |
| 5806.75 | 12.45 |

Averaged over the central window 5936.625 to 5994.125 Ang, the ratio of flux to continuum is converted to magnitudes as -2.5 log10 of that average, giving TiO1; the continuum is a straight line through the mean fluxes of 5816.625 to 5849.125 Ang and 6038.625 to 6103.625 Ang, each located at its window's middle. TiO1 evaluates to 0.16 mag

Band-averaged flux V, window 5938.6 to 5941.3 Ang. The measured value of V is 10.4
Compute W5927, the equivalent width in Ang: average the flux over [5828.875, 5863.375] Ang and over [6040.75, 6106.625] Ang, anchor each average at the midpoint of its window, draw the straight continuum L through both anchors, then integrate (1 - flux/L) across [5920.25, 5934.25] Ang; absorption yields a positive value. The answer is 2.4 Ang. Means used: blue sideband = 11.3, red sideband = 12.8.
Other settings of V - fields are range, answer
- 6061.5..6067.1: 12.2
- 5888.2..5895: 3.41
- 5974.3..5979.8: 10.6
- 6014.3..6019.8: 11.6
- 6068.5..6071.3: 13.2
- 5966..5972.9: 10.6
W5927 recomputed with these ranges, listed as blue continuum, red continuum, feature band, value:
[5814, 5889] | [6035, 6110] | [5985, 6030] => 1.61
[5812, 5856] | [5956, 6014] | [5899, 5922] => 5.57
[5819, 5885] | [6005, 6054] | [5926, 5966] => 4.00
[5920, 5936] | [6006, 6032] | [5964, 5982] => 0.39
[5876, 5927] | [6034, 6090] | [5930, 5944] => -3.18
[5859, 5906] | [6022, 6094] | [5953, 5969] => -0.74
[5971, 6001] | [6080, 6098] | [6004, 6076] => -1.02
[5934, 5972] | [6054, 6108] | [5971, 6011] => -0.27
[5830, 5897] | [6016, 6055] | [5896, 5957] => 6.58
